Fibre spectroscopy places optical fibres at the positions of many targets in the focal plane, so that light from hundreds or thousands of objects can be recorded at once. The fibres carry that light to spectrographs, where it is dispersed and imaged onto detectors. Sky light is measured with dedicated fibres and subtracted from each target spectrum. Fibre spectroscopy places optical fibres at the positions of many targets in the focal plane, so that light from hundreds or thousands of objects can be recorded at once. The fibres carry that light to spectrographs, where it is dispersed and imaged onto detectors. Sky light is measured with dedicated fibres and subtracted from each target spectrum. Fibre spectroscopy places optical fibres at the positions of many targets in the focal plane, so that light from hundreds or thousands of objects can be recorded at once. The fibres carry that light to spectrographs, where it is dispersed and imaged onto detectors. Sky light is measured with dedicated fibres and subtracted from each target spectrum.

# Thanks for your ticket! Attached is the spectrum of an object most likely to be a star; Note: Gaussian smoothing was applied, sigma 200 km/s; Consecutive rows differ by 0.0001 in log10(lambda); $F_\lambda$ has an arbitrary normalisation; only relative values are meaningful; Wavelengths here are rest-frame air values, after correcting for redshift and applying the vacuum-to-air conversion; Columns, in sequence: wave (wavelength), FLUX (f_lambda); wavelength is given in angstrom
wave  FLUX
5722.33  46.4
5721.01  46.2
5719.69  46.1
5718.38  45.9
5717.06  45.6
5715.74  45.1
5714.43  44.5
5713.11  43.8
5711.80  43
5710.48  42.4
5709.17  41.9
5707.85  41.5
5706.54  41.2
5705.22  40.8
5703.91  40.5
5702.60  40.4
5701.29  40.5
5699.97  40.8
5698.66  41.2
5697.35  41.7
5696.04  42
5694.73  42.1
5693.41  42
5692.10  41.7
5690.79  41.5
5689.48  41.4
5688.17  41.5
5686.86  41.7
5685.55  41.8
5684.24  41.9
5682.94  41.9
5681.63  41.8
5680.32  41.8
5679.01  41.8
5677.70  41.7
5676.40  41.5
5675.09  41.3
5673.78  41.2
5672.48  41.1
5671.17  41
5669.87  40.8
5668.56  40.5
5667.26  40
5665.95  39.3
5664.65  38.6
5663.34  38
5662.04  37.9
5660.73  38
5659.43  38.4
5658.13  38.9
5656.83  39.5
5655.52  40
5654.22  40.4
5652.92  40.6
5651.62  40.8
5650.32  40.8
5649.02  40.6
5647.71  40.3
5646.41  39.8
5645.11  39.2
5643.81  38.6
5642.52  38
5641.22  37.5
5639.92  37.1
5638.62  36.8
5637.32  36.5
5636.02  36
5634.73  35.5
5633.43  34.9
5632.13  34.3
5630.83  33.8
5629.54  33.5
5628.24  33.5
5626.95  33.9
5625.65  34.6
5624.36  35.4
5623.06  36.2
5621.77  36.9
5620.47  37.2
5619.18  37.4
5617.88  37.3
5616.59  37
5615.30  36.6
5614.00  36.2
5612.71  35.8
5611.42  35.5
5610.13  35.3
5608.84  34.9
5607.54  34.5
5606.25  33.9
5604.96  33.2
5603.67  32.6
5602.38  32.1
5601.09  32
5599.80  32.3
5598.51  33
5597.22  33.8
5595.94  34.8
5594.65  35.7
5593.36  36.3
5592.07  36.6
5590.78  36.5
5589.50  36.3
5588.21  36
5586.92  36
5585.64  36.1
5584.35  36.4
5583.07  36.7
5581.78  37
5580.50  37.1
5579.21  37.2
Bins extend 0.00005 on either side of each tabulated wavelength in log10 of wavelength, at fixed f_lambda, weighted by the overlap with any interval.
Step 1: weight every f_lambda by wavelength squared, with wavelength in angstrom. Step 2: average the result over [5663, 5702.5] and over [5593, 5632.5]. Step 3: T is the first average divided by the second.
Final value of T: 1.21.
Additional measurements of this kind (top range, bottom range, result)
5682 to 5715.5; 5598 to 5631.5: 1.24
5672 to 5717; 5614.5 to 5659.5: 1.14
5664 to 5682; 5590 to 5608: 1.23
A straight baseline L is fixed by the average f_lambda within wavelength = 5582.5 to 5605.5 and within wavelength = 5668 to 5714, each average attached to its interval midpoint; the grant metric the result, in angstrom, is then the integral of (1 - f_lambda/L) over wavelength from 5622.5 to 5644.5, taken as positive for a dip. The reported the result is 1.1 angstrom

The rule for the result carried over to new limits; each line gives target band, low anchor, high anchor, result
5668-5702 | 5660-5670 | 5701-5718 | -0.75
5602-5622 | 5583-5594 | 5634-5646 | 0.74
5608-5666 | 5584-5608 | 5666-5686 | 1.20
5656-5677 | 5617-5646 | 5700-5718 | -0.42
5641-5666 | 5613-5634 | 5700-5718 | -0.89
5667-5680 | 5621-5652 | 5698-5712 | -0.64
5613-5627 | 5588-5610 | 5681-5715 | -0.16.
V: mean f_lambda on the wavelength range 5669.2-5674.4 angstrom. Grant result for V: 41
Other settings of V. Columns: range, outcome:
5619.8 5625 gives 36.4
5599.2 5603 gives 32.1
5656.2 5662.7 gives 38.6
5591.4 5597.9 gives 35.4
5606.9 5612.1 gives 35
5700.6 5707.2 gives 40.7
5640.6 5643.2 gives 37.9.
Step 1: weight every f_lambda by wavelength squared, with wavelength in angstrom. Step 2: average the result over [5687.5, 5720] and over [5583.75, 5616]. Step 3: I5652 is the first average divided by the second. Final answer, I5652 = 1.26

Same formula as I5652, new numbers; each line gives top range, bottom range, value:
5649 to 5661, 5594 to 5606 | 1.22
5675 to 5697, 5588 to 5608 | 1.25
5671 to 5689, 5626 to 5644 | 1.19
